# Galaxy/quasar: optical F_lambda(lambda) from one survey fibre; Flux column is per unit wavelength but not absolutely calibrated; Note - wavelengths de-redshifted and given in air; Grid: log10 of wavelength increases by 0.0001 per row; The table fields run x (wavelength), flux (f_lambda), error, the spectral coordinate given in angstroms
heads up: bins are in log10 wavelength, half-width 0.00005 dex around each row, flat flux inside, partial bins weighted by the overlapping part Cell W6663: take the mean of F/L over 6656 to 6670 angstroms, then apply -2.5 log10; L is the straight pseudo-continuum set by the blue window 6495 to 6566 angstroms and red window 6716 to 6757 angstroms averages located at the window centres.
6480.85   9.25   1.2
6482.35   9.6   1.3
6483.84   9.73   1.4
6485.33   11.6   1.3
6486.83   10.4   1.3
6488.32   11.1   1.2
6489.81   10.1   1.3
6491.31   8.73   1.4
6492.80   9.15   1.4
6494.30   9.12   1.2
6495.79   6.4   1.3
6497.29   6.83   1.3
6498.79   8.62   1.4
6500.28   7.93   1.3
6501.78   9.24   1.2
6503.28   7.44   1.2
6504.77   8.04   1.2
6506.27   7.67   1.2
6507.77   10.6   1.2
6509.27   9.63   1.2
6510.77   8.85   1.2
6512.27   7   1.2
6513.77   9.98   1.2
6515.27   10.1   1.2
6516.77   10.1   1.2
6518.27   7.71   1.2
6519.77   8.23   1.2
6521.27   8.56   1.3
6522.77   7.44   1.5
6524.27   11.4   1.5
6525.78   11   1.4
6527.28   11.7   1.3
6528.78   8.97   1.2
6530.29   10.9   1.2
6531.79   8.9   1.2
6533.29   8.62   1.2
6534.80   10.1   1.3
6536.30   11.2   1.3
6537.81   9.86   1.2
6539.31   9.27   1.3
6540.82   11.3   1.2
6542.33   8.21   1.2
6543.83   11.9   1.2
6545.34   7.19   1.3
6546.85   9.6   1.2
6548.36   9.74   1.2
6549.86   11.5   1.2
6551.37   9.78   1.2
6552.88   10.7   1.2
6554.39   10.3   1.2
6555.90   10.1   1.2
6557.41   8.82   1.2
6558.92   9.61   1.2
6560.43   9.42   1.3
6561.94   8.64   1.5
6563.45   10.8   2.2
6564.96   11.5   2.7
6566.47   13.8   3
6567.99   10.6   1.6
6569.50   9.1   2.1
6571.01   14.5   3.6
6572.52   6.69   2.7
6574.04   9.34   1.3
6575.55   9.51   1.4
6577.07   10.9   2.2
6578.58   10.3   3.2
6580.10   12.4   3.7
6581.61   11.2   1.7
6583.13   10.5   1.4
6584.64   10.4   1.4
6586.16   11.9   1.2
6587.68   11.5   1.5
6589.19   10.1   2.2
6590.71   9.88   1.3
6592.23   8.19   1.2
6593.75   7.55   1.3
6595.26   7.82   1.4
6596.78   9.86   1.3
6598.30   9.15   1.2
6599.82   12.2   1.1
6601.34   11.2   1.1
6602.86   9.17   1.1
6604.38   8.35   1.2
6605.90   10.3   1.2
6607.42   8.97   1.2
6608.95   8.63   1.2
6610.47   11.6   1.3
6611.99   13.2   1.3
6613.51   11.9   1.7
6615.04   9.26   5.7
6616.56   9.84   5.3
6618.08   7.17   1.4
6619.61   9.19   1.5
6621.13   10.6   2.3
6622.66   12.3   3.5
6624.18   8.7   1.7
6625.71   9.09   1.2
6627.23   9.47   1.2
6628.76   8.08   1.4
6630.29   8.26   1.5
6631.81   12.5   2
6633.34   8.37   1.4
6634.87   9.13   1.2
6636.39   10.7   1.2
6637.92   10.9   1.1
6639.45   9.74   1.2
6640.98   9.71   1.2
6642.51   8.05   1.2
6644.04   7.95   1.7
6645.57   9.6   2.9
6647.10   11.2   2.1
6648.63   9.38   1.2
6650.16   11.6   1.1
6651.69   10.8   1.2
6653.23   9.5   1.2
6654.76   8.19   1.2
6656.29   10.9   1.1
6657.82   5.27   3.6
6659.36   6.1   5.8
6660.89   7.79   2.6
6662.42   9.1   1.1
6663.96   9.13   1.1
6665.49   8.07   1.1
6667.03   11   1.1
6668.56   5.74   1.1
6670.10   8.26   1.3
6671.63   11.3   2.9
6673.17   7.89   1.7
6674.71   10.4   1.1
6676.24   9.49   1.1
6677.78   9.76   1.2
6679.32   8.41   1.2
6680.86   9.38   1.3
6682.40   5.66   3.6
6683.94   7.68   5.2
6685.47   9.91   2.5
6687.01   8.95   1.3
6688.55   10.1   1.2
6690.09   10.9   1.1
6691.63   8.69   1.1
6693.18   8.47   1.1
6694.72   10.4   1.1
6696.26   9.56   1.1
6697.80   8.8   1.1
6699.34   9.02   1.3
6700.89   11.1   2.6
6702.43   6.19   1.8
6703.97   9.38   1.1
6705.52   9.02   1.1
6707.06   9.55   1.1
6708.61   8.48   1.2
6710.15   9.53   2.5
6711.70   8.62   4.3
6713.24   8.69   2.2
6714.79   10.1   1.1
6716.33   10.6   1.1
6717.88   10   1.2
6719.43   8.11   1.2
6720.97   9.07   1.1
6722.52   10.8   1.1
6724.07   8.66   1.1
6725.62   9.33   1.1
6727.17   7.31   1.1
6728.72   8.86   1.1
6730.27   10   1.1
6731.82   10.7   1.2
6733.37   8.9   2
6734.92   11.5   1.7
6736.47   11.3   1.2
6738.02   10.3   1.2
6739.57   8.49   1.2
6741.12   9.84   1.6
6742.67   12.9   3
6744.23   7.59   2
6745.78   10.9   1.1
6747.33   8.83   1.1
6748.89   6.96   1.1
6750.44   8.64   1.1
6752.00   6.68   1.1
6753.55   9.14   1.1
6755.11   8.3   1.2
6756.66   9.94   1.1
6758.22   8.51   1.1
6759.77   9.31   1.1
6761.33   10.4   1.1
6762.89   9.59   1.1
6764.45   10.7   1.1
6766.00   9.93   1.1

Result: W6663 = 0.17 mag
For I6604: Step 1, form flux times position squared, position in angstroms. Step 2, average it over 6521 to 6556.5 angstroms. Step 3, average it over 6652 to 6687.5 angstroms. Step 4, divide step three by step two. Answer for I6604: 0.9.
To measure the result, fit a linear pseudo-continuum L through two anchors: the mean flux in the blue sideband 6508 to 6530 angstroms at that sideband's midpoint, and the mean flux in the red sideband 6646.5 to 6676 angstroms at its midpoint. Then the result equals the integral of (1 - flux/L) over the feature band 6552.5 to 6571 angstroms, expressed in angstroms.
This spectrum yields -2.3 angstroms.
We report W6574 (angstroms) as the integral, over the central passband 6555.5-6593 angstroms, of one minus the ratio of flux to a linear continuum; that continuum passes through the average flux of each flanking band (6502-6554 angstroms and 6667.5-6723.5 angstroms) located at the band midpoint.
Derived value -3.9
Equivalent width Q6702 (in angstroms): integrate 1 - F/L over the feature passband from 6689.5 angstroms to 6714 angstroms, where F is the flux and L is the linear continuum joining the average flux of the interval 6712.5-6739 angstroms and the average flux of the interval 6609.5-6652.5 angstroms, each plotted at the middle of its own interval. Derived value 1.48 angstroms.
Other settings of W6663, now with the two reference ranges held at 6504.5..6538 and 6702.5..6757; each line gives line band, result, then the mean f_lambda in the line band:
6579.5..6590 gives -0.184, 11.1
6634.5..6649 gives -0.035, 9.66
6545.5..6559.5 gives -0.055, 9.9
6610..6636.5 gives -0.064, 9.93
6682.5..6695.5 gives 0.015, 9.2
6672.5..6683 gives 0.068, 8.77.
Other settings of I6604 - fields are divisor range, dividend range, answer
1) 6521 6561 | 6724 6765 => 1.01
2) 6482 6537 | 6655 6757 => 1.04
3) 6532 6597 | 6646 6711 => 0.93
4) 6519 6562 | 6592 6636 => 1.01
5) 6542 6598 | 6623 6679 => 0.93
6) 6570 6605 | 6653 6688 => 0.87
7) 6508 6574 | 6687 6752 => 1.01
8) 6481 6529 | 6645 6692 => 1.04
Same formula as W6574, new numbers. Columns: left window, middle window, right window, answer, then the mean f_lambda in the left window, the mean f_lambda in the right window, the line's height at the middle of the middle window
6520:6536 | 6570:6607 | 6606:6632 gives -1.0 angstroms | 9.75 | 9.88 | 9.84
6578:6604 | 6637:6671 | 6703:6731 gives 2.4 angstroms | 10.2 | 9.2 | 9.69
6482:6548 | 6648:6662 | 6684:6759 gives 0.7 angstroms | 9.32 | 9.31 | 9.31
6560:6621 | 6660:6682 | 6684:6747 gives 1.9 angstroms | 10.2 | 9.49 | 9.73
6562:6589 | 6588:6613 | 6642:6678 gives 1.1 angstroms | 10.8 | 9.02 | 10.3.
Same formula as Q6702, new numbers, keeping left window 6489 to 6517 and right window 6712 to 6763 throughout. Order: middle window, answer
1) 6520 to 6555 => -4.37 angstroms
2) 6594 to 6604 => -0.83 angstroms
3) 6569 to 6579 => -1.30 angstroms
